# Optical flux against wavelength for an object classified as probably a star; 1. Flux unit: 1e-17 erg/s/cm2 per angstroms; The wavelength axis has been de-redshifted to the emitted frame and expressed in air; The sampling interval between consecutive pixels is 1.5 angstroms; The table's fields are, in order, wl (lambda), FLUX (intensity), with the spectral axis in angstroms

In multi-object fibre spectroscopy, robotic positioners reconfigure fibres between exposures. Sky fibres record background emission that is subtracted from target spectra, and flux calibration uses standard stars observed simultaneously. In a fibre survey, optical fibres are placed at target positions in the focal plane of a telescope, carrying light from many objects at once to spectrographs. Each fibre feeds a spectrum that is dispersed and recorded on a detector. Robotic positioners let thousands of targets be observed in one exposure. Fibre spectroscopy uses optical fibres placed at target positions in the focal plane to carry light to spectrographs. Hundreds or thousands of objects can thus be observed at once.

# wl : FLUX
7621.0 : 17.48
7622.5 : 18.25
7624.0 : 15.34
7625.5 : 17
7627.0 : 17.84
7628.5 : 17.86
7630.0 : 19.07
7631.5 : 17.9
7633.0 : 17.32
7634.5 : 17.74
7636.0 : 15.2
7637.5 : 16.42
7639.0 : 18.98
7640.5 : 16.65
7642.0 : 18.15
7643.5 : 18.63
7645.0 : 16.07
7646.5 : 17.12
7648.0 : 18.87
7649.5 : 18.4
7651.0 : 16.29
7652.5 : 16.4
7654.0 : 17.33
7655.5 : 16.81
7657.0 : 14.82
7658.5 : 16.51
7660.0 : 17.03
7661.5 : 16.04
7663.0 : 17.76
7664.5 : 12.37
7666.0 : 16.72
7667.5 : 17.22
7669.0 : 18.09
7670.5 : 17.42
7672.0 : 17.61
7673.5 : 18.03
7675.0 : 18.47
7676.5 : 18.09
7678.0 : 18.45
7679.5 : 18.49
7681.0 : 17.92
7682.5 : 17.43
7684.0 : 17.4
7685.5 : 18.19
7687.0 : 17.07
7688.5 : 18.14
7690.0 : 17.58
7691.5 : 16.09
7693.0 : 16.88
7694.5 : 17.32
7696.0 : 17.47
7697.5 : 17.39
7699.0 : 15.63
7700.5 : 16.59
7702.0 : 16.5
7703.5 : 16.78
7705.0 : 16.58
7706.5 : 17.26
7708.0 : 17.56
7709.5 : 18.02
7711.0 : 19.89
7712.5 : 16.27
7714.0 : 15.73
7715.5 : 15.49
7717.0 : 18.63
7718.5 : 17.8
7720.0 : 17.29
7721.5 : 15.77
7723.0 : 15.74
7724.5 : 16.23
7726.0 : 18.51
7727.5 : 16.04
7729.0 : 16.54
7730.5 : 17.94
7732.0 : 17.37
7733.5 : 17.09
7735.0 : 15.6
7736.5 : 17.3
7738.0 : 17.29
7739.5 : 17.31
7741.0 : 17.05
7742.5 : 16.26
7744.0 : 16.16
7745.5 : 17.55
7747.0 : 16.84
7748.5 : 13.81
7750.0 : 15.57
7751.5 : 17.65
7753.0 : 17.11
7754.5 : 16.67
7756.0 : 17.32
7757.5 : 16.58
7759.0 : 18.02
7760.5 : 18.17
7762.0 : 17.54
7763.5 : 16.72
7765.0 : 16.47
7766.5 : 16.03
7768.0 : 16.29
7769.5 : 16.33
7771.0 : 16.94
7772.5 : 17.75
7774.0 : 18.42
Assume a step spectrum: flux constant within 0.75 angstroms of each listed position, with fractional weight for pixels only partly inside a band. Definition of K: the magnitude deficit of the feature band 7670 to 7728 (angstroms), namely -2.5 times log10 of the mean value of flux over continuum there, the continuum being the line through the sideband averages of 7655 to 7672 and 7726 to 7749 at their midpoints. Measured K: -0.04 mag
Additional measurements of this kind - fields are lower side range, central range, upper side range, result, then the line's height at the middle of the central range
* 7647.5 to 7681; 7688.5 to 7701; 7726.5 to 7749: 0.002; 17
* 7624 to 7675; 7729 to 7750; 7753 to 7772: 0.019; 17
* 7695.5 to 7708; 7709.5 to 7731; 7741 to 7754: -0.024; 16.6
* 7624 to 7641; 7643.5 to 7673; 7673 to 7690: 0.053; 17.7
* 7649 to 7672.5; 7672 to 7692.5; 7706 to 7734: -0.060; 16.8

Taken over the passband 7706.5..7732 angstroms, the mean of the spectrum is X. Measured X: 17.1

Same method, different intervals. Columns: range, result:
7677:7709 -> 17.3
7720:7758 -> 16.7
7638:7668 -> 16.9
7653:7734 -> 17.1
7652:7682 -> 17.1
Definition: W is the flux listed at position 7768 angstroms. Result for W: 16.29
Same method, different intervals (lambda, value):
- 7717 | 18.63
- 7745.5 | 17.55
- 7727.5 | 16.04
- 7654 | 17.33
